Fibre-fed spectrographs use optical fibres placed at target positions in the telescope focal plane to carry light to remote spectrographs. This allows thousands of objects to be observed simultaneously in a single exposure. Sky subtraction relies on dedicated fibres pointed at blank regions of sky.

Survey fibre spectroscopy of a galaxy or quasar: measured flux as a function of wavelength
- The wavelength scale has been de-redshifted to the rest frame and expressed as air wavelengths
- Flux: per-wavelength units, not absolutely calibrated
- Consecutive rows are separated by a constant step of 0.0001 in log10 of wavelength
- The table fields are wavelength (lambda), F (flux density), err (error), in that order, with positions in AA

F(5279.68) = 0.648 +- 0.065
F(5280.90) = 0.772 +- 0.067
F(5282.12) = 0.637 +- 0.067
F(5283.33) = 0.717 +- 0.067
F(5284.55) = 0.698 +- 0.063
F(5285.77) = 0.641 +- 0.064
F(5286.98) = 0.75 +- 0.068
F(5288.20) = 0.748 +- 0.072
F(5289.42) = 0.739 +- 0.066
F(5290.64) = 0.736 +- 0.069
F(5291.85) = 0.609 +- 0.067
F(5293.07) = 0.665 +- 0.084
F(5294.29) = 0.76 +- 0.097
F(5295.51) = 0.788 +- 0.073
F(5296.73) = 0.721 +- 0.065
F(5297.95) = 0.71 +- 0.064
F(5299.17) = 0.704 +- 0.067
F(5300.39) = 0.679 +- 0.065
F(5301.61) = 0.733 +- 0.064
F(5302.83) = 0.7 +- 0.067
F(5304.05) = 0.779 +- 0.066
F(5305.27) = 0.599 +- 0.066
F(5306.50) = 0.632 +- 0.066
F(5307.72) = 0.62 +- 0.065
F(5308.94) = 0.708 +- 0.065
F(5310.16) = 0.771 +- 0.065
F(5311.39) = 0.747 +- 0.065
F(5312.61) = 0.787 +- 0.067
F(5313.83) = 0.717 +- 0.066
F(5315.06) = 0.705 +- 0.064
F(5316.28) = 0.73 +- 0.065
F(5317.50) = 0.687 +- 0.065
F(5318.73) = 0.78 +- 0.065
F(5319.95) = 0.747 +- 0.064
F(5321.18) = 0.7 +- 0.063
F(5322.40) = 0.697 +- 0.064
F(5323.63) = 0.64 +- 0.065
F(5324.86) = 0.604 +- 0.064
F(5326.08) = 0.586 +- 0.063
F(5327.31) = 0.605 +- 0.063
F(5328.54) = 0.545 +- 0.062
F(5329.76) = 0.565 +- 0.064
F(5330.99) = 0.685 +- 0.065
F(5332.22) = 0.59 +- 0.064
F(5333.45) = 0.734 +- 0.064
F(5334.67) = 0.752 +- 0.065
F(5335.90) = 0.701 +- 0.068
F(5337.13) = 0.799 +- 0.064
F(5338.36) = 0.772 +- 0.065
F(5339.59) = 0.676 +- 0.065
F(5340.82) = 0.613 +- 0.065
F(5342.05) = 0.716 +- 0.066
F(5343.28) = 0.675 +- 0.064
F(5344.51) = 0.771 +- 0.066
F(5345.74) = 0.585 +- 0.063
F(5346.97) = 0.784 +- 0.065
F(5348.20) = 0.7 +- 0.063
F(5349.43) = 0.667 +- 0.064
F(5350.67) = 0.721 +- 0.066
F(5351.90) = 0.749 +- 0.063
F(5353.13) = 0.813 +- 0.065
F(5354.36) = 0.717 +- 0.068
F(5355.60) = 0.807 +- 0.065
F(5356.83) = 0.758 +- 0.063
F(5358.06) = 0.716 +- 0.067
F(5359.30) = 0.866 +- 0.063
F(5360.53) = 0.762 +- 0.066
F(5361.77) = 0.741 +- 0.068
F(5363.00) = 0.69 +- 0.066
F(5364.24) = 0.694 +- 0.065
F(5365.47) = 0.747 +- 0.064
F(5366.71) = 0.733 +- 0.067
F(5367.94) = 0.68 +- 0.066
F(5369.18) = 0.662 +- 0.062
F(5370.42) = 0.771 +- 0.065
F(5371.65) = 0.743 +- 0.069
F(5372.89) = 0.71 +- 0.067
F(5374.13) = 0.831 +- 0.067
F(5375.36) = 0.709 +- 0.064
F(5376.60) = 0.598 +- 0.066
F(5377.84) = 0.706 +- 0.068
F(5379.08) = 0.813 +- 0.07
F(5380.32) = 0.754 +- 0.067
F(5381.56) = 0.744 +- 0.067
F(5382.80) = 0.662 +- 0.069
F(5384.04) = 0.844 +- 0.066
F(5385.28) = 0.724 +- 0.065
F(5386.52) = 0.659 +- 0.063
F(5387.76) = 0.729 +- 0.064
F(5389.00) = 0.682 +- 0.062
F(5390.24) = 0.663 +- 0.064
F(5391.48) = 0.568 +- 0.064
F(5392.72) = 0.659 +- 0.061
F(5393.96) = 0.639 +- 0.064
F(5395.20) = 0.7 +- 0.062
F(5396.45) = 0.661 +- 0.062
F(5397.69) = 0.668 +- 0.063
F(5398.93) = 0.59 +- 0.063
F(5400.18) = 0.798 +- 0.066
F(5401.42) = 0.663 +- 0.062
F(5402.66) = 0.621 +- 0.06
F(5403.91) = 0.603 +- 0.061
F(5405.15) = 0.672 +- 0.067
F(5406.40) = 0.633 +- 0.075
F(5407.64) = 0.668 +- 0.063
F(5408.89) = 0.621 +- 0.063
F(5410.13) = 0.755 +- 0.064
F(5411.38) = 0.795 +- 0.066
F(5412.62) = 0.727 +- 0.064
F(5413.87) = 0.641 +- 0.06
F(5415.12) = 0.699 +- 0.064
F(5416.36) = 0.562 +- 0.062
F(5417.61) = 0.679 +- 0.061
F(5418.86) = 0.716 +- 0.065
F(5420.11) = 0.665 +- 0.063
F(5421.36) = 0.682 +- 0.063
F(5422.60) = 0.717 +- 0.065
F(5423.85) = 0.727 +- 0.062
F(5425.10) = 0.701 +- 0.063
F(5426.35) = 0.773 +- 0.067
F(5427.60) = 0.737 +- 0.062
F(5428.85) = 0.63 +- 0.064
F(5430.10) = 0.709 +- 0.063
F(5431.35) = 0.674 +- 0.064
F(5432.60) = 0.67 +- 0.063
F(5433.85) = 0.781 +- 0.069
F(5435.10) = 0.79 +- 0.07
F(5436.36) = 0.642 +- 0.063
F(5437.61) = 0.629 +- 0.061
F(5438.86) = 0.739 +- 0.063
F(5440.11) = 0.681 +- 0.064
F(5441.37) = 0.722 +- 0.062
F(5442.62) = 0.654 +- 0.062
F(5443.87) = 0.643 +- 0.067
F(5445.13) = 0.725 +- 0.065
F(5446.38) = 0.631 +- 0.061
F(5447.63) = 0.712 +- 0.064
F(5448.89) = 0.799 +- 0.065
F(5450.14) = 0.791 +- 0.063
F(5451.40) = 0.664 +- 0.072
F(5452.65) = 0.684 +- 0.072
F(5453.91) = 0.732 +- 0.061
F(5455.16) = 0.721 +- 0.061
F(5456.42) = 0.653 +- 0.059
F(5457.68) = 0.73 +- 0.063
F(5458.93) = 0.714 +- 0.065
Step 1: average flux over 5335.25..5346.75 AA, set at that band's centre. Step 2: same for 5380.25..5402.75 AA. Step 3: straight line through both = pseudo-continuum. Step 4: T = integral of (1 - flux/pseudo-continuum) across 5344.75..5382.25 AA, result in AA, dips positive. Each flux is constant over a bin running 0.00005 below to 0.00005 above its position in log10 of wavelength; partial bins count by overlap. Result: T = -2.0 AA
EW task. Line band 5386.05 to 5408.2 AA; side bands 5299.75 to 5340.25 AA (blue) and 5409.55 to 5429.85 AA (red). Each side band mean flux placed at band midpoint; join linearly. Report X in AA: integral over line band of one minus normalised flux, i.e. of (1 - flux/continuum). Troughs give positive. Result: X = 1.2 AA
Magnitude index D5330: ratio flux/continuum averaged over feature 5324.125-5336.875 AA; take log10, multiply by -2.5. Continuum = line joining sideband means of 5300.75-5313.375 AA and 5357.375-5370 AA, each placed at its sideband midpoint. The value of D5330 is 0.12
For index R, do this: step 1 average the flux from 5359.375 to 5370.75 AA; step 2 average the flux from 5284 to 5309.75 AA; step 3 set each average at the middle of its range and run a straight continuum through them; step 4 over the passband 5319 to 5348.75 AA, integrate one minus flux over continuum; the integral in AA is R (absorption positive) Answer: 1.5 AA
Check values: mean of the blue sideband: 0.702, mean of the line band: 0.678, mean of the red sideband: 0.726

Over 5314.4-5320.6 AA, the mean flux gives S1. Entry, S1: 0.729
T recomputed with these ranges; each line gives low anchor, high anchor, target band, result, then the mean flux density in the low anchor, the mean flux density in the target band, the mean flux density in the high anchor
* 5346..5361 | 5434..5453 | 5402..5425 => 1.3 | 0.751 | 0.677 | 0.703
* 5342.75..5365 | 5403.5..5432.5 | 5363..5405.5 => 0.9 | 0.735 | 0.697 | 0.687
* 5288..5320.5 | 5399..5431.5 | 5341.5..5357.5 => -0.6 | 0.714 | 0.728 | 0.686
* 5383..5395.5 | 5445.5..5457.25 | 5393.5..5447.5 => 1.0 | 0.686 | 0.685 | 0.71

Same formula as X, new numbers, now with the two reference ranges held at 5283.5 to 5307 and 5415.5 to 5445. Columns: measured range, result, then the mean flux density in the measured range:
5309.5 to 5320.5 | -0.59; 0.741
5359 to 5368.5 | -0.49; 0.736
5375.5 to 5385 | -0.45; 0.729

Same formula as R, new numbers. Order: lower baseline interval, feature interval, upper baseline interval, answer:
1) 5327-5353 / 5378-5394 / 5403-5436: -0.33 AA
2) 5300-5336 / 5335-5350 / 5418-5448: -0.42 AA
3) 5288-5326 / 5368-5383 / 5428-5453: -0.49 AA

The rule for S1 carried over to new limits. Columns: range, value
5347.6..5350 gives 0.684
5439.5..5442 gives 0.7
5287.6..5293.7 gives 0.7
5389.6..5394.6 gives 0.634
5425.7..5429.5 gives 0.713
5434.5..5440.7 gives 0.696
